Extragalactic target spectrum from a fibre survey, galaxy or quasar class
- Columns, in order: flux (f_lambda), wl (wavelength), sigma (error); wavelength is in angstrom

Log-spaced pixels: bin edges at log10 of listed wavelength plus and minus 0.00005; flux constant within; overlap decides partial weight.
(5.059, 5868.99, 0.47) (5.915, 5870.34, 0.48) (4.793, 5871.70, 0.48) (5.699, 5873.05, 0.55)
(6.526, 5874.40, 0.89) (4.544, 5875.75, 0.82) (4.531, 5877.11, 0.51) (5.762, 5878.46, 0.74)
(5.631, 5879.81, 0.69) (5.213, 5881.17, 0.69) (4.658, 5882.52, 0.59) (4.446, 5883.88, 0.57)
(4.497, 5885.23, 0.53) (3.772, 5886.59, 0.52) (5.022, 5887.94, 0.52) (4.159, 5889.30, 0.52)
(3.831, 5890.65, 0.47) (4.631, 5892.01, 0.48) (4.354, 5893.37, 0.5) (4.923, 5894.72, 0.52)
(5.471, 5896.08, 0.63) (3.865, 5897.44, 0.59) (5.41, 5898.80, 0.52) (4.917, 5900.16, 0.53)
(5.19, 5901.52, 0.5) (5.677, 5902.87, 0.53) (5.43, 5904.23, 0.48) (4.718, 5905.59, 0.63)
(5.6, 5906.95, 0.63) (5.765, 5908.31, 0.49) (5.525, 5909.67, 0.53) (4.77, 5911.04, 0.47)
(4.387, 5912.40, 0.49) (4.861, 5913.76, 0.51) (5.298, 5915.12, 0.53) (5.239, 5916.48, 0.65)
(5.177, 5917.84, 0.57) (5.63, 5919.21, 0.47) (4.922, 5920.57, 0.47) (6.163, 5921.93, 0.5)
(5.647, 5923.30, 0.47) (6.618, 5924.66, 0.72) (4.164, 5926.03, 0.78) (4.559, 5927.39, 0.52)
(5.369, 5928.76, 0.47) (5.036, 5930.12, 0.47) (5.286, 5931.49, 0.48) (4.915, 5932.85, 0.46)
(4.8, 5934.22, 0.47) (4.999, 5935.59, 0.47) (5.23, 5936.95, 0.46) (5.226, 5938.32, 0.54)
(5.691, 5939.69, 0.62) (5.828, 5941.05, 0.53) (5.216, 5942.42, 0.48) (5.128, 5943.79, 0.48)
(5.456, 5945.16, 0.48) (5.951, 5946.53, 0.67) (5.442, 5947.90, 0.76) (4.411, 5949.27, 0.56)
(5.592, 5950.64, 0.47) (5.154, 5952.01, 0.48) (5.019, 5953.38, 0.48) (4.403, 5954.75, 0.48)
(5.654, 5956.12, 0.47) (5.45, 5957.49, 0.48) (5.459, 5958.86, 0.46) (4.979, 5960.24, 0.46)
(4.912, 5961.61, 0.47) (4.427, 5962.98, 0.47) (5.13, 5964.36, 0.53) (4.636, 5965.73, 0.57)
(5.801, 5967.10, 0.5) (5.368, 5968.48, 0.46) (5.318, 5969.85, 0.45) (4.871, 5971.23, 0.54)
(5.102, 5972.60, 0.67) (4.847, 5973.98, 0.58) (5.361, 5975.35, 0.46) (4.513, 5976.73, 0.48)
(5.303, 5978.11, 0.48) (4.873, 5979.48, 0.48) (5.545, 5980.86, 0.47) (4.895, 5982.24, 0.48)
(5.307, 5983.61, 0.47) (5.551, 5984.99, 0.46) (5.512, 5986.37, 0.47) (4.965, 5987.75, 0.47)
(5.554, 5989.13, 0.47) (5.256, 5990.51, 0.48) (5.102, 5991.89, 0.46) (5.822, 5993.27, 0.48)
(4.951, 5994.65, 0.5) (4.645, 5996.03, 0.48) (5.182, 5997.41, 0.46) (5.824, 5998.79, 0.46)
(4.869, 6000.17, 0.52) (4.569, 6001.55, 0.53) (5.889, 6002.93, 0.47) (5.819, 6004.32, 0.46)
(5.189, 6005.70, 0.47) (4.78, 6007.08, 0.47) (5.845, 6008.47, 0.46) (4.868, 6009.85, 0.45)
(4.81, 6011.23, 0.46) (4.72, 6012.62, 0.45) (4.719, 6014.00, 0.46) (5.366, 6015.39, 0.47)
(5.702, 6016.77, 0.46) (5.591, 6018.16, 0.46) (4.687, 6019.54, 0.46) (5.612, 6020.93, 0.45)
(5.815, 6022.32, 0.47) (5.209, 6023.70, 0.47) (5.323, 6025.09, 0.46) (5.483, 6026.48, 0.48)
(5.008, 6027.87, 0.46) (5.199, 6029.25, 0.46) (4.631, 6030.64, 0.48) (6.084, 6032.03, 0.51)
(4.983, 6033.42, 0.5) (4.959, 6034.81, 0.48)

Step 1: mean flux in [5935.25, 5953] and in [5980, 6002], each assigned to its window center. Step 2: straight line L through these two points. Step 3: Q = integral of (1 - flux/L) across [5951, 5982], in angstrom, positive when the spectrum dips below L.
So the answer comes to 1.1 angstrom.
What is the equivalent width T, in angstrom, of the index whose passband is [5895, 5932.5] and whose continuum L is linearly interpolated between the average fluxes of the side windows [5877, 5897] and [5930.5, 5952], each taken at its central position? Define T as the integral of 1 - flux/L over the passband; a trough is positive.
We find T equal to -1.6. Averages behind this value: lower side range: 4.72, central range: 5.2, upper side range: 5.27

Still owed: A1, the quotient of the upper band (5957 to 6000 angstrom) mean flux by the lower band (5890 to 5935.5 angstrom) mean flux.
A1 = 1.02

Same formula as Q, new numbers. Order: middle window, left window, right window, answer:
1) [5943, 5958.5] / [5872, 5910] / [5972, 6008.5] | -0.37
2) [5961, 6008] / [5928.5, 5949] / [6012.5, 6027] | 1.16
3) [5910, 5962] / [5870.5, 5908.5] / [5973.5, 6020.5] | -1.54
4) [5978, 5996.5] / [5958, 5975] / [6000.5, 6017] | -0.42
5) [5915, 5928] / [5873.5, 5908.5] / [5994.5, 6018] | -0.90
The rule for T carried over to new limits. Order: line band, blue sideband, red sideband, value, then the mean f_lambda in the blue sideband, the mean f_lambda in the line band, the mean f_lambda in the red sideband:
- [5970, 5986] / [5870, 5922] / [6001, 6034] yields 0.2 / 5.03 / 5.12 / 5.25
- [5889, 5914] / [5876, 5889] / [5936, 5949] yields 0.4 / 4.81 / 4.93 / 5.42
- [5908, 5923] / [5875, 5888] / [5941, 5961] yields -0.7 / 4.81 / 5.24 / 5.26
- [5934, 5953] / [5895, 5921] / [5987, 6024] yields -0.4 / 5.15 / 5.3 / 5.24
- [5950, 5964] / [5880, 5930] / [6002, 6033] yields 0.1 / 5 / 5.1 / 5.28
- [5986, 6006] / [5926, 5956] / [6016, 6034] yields 0.0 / 5.16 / 5.27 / 5.34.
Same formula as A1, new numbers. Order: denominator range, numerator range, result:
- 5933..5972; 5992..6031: 1.01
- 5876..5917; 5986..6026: 1.07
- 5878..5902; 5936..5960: 1.12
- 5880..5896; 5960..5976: 1.11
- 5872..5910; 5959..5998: 1.03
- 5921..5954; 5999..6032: 0.99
